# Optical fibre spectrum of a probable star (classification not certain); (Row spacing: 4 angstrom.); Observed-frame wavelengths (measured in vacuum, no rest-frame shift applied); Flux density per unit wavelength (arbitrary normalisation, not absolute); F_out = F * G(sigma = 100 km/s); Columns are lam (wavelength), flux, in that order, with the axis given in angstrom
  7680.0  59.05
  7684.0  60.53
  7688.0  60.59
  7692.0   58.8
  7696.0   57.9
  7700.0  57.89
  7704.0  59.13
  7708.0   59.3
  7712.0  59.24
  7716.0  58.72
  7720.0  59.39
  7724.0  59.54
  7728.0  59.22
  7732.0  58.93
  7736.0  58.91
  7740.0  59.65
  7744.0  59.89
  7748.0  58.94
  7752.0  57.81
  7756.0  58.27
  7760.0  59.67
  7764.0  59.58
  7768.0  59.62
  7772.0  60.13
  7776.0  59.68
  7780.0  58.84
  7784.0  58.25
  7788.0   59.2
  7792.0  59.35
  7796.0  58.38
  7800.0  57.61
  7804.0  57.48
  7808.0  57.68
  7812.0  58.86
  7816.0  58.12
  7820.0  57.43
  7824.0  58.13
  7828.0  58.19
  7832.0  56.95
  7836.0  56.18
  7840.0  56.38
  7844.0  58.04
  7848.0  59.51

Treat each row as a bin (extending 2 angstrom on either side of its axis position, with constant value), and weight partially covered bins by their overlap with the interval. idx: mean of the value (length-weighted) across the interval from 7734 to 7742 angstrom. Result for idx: 59.3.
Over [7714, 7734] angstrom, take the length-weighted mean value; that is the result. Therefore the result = 59.2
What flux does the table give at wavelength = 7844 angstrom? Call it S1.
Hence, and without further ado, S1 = 58.04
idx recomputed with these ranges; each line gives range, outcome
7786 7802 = 58.6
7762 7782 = 59.6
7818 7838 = 57.4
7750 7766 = 58.8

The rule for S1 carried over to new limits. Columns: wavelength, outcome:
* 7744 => 59.89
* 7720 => 59.39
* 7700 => 57.89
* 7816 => 58.12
